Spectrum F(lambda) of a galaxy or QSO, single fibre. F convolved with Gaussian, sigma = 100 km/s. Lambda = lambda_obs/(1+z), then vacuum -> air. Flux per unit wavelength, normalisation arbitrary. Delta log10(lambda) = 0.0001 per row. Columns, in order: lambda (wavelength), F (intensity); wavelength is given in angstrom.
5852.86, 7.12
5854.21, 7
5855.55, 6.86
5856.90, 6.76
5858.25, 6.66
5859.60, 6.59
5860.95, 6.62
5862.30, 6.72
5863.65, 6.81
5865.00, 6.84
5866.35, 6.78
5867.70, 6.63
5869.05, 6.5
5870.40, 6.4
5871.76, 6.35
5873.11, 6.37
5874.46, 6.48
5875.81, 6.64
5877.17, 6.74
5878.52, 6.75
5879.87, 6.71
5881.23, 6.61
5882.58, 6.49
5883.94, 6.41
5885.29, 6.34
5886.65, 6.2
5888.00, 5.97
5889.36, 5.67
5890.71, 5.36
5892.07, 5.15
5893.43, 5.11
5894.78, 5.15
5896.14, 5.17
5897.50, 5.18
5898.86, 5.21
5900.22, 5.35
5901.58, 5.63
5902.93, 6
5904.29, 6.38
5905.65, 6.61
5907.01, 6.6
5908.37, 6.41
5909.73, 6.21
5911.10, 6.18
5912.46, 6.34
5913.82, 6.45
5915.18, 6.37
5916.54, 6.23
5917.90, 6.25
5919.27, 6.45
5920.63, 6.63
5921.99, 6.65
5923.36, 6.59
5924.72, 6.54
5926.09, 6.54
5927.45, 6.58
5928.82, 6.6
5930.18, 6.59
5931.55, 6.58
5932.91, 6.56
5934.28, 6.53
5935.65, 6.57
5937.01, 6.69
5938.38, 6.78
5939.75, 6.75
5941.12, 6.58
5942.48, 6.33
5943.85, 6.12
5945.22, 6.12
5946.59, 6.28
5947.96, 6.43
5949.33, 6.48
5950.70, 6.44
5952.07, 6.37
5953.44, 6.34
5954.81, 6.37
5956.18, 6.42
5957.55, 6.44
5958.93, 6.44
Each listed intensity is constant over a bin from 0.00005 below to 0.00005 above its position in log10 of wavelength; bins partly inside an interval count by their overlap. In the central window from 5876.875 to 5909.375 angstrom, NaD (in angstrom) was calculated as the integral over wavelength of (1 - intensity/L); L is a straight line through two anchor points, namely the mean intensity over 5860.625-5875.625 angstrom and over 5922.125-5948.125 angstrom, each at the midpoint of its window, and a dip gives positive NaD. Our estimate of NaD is 3.0 angstrom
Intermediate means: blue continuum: 6.59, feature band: 5.96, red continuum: 6.52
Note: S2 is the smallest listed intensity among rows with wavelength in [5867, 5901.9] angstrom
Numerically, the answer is 5.11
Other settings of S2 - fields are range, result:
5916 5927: 6.23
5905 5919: 6.18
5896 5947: 5.17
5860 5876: 6.35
